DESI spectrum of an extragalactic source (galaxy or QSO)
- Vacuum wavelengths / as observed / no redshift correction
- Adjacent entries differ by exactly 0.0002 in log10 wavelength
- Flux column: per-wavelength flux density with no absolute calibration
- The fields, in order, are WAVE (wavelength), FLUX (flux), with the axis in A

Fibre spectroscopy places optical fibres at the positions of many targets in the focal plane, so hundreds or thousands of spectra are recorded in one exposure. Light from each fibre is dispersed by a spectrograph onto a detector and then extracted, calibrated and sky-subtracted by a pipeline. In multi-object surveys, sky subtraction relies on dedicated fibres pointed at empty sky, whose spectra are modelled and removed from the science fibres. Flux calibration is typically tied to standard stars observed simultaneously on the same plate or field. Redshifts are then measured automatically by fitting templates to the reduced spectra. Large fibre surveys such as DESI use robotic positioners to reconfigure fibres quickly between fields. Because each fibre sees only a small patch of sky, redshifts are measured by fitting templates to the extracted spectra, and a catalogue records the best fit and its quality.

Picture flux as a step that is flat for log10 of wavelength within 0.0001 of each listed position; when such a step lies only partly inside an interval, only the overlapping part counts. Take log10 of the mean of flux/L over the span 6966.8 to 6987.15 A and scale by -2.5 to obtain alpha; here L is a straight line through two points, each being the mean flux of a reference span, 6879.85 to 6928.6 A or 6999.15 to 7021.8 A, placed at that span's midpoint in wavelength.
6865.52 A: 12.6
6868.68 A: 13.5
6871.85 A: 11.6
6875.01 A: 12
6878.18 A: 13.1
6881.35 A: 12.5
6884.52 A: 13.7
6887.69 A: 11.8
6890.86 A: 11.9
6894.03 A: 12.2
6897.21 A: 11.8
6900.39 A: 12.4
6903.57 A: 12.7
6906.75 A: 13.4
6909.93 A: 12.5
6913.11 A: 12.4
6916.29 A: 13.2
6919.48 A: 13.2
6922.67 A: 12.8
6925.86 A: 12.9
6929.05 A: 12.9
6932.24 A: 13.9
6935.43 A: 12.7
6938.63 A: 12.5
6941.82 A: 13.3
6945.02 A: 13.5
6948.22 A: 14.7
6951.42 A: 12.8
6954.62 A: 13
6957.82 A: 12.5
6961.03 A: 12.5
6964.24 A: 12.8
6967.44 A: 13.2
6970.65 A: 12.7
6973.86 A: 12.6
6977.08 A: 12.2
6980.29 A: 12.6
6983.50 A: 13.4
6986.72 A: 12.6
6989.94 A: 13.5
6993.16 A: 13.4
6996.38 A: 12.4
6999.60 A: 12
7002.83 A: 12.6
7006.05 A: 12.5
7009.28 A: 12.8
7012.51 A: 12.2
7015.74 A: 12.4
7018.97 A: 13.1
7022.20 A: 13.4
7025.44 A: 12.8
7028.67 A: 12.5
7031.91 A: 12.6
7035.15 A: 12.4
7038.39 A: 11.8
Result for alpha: -0.012 mag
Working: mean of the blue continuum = 12.6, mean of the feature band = 12.7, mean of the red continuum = 12.6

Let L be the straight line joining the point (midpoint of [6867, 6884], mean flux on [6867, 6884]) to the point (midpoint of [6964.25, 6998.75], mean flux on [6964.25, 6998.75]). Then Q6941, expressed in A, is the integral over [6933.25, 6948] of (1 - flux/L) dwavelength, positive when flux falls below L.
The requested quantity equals -0.5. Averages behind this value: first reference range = 12.6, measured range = 13.2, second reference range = 12.8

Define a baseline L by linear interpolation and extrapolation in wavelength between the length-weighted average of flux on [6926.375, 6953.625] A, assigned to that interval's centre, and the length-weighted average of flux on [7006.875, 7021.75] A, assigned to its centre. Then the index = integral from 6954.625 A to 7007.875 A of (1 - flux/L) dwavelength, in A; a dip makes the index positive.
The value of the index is 0.9 A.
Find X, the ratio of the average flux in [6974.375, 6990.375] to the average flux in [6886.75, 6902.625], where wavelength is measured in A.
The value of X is 1.06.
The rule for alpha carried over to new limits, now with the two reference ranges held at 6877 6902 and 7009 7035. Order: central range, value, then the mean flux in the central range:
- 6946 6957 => -0.07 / 13.4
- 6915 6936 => -0.05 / 13.1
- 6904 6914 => -0.03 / 12.8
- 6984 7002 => -0.01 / 12.8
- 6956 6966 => 0.00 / 12.6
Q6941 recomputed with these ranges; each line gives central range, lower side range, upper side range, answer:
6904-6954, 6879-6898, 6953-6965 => -2.18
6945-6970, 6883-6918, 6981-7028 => -0.80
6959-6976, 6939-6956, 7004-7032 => 0.60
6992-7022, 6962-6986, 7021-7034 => 0.37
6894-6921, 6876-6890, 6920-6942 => 0.37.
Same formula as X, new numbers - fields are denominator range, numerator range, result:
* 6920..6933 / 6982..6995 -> 1.01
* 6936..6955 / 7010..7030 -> 0.96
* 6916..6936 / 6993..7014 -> 0.95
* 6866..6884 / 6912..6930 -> 1.02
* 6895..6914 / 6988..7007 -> 1.02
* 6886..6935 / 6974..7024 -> 1.00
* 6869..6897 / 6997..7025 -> 1.02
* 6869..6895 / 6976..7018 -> 1.02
